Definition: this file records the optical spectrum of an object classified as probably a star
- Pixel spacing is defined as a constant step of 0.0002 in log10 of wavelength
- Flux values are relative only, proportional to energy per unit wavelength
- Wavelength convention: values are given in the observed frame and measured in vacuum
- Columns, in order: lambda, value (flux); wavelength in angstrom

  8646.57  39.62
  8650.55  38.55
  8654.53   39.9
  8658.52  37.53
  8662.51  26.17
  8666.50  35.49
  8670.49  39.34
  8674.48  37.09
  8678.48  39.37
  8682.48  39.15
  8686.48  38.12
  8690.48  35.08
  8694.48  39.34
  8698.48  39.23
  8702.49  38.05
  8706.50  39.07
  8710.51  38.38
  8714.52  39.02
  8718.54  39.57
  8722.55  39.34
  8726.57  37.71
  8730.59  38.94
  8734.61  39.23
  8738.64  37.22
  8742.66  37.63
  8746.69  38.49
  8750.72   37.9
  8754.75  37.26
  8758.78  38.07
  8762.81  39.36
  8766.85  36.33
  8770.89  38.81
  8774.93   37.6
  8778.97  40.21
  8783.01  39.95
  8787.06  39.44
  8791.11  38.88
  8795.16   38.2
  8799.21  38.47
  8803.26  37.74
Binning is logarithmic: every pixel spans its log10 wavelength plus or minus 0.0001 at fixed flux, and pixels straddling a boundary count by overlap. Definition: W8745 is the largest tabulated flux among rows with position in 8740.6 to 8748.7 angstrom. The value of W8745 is 38.49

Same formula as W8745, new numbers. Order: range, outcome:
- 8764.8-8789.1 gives 40.21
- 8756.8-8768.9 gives 39.36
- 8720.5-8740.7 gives 39.34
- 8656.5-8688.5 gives 39.37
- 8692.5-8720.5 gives 39.57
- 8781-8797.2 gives 39.95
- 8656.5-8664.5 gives 37.53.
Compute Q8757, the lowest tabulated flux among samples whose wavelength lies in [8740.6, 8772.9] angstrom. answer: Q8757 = 36.33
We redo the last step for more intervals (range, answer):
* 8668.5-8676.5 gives 37.09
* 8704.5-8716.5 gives 38.38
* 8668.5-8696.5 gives 35.08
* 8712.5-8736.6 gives 37.71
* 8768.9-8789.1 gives 37.6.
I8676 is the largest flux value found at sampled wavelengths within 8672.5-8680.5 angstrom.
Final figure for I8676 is 39.37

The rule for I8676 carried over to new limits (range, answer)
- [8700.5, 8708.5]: 39.07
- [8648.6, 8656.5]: 39.9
